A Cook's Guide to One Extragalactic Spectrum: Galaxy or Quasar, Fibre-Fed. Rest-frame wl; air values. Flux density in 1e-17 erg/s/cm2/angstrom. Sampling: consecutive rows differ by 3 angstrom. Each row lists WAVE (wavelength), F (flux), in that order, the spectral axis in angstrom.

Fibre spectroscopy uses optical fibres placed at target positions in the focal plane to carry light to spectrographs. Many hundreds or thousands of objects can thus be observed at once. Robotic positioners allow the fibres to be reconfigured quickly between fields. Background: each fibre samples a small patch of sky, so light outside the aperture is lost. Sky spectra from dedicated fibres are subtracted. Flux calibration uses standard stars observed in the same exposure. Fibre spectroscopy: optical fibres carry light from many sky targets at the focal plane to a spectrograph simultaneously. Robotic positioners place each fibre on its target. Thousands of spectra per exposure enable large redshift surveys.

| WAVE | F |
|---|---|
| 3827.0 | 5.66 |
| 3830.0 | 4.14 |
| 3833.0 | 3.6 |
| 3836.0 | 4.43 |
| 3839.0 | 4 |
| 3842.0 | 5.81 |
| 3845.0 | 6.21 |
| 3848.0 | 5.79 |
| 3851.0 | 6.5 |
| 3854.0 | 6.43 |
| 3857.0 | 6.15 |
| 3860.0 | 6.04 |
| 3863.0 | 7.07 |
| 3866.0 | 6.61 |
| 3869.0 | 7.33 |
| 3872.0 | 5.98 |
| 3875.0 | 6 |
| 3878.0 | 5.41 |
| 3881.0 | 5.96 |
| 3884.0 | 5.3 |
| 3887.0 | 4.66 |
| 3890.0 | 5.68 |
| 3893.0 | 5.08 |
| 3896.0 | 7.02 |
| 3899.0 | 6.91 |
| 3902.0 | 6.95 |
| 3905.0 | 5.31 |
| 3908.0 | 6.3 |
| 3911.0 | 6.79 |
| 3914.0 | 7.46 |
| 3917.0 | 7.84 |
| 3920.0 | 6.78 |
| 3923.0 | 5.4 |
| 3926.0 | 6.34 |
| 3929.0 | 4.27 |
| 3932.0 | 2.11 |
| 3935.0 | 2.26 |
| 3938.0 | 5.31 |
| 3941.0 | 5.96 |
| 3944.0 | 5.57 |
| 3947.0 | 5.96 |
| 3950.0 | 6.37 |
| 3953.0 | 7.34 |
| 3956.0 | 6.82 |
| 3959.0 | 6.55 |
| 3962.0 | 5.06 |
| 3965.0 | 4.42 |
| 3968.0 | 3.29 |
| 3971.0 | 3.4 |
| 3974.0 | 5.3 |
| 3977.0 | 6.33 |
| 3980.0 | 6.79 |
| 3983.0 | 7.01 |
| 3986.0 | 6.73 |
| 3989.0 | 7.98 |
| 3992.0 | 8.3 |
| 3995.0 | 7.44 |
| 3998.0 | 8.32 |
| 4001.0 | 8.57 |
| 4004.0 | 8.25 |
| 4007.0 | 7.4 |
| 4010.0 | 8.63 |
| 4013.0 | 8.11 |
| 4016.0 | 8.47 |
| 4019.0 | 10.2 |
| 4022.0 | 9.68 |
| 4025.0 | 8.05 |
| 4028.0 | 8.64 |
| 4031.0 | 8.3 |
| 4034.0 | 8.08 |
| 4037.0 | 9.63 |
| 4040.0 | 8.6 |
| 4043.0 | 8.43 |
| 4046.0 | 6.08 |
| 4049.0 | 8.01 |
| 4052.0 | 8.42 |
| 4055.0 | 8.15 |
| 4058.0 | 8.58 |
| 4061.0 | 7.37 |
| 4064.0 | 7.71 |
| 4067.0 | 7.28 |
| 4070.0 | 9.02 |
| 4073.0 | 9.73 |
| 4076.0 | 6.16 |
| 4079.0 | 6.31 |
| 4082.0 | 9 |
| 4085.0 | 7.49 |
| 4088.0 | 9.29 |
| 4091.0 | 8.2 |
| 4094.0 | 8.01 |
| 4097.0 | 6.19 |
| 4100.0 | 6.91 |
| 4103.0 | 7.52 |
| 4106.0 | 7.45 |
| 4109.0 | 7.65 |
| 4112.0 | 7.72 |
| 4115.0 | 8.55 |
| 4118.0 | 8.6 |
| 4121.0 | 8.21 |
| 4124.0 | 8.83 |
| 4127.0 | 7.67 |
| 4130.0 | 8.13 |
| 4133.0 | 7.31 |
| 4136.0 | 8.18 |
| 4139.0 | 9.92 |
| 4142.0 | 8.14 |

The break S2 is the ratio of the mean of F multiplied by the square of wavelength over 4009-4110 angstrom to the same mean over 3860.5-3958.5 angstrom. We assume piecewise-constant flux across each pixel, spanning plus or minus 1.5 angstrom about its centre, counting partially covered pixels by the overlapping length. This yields 1.5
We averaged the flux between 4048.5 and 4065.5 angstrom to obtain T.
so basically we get 8.04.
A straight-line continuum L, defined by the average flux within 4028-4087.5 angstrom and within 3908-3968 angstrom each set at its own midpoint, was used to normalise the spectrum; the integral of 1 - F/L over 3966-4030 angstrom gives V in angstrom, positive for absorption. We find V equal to -5.0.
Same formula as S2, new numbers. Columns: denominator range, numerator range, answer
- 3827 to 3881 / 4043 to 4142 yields 1.56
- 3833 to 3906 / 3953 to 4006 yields 1.17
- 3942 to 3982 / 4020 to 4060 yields 1.54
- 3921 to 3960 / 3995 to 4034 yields 1.63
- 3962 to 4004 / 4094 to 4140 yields 1.30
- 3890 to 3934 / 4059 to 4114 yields 1.41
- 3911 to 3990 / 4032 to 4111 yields 1.46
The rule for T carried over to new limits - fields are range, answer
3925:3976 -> 5.08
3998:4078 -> 8.28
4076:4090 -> 7.83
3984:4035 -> 8.29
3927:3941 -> 3.85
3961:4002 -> 6.34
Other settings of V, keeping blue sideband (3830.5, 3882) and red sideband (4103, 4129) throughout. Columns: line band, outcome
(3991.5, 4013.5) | -3.3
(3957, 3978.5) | 5.8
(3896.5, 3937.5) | 3.5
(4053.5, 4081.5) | -0.8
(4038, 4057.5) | -1.5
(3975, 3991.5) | -0.2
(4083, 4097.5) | -0.3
